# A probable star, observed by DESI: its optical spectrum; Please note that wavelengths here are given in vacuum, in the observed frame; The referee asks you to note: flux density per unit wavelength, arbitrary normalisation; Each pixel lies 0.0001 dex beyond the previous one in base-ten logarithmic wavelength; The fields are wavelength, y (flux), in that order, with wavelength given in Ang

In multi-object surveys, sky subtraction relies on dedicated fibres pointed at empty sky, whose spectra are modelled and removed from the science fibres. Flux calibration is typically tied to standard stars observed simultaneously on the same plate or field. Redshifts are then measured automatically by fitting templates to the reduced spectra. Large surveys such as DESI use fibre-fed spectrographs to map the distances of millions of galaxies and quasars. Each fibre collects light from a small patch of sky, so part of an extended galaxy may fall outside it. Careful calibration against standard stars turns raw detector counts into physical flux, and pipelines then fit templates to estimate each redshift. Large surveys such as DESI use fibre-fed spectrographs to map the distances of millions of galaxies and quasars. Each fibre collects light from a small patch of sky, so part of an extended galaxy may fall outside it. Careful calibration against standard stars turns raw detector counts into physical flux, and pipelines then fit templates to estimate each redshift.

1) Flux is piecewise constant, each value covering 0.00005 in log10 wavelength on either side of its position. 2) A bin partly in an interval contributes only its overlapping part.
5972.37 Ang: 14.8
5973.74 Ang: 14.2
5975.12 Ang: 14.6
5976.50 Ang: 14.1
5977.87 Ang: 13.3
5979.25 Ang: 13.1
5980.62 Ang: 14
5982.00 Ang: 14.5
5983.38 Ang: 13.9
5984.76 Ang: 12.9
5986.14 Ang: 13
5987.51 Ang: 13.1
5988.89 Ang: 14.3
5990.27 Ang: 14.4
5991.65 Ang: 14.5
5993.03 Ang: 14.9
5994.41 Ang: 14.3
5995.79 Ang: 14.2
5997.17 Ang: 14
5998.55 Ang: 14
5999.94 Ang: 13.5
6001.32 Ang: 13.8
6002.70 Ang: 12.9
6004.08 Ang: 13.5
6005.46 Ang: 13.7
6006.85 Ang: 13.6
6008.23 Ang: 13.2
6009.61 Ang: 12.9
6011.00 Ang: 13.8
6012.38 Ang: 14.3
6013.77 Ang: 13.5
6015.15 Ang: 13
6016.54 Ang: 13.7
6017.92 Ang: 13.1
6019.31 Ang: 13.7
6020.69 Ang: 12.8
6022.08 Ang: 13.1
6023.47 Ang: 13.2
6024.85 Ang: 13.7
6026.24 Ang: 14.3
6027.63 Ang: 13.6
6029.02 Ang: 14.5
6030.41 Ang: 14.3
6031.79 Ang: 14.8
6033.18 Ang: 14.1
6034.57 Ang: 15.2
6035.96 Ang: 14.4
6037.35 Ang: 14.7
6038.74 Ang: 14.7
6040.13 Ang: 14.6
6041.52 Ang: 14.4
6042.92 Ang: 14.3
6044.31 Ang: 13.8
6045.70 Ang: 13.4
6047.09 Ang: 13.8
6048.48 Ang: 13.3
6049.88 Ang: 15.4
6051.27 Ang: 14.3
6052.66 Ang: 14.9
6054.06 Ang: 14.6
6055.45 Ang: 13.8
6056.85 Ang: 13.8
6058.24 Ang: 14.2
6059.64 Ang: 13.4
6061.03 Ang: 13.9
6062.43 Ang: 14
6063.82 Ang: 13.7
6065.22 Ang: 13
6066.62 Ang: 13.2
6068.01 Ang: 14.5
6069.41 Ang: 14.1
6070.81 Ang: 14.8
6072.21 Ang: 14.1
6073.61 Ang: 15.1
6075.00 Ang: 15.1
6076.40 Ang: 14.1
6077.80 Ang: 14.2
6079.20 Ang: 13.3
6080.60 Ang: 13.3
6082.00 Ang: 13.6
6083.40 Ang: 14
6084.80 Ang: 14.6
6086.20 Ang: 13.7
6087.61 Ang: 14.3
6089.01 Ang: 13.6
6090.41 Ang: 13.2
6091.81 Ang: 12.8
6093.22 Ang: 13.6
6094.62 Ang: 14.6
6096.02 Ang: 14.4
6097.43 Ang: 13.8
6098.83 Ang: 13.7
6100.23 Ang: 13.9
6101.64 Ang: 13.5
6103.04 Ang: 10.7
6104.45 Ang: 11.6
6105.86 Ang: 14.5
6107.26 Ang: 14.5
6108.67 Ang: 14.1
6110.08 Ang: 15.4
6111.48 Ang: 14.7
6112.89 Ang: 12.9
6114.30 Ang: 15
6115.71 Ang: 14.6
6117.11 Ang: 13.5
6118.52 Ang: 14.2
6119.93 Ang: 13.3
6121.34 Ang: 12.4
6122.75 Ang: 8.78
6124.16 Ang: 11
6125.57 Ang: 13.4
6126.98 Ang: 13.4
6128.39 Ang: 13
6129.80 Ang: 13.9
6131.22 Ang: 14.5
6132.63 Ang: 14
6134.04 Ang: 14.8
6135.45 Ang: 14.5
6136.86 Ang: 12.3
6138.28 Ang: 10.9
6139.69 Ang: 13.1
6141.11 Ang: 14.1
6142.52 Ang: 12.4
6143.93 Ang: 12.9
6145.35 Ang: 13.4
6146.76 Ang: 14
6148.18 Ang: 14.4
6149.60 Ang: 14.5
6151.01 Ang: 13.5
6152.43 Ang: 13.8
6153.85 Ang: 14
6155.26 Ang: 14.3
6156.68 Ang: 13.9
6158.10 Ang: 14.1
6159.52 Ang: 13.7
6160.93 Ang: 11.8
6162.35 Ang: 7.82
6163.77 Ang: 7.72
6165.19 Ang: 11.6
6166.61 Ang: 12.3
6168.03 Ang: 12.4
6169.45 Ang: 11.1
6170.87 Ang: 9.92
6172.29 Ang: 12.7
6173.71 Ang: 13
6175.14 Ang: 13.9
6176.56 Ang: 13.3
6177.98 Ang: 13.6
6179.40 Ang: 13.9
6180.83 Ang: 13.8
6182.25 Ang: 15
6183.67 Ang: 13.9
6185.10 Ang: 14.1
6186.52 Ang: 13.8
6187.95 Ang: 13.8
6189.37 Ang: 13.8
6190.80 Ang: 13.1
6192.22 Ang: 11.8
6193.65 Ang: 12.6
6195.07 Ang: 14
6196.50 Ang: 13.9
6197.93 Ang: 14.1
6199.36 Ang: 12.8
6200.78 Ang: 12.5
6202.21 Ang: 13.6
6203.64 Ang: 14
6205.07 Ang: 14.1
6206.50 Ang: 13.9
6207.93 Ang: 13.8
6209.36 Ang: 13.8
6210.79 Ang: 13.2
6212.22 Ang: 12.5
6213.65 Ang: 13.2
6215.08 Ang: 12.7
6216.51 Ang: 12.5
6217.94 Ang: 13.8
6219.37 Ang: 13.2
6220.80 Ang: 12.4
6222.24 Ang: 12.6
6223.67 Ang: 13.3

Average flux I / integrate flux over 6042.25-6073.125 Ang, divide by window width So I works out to 14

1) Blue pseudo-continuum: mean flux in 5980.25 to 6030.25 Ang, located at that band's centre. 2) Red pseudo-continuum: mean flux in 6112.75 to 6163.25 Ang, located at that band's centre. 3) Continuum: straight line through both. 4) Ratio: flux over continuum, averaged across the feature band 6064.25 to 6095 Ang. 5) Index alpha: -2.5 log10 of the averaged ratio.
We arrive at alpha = -0.04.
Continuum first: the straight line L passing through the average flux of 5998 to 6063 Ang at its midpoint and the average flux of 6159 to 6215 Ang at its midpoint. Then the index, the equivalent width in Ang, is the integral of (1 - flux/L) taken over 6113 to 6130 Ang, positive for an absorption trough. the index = 0.4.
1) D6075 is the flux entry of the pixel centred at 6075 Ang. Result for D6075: 15.1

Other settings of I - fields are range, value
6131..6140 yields 13.4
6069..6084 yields 14.2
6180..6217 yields 13.5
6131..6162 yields 13.5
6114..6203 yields 13.1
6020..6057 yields 14.1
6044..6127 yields 13.7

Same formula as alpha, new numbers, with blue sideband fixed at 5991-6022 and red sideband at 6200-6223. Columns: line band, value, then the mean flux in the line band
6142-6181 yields 0.05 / 12.8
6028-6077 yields -0.05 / 14.2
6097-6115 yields -0.02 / 13.7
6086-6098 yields -0.02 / 13.8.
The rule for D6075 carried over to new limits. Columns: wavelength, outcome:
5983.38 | 13.9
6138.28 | 10.9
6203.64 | 14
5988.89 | 14.3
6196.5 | 13.9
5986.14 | 13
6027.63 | 13.6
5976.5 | 14.1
